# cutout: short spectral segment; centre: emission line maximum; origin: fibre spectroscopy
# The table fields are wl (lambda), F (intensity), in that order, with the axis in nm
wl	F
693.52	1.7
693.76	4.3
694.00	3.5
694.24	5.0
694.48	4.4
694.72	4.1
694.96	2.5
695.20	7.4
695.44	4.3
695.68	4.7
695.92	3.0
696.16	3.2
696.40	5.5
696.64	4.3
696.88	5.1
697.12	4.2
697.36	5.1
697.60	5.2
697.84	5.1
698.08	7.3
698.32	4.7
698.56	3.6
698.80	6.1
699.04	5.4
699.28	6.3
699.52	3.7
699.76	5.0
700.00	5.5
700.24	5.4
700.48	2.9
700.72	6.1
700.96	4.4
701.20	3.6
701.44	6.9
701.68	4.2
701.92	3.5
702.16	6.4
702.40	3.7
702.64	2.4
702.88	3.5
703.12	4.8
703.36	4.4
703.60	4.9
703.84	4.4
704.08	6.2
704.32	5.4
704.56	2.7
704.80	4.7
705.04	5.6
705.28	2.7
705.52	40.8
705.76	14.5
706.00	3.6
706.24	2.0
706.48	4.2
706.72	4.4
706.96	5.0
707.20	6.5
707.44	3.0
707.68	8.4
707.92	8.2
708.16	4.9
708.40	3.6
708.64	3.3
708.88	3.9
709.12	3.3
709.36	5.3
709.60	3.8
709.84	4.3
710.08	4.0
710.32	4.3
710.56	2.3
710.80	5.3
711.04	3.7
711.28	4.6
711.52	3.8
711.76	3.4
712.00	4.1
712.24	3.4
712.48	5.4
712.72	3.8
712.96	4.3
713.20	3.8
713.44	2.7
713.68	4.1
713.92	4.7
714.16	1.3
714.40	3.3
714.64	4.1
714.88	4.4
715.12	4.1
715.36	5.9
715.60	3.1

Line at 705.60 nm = Halpha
